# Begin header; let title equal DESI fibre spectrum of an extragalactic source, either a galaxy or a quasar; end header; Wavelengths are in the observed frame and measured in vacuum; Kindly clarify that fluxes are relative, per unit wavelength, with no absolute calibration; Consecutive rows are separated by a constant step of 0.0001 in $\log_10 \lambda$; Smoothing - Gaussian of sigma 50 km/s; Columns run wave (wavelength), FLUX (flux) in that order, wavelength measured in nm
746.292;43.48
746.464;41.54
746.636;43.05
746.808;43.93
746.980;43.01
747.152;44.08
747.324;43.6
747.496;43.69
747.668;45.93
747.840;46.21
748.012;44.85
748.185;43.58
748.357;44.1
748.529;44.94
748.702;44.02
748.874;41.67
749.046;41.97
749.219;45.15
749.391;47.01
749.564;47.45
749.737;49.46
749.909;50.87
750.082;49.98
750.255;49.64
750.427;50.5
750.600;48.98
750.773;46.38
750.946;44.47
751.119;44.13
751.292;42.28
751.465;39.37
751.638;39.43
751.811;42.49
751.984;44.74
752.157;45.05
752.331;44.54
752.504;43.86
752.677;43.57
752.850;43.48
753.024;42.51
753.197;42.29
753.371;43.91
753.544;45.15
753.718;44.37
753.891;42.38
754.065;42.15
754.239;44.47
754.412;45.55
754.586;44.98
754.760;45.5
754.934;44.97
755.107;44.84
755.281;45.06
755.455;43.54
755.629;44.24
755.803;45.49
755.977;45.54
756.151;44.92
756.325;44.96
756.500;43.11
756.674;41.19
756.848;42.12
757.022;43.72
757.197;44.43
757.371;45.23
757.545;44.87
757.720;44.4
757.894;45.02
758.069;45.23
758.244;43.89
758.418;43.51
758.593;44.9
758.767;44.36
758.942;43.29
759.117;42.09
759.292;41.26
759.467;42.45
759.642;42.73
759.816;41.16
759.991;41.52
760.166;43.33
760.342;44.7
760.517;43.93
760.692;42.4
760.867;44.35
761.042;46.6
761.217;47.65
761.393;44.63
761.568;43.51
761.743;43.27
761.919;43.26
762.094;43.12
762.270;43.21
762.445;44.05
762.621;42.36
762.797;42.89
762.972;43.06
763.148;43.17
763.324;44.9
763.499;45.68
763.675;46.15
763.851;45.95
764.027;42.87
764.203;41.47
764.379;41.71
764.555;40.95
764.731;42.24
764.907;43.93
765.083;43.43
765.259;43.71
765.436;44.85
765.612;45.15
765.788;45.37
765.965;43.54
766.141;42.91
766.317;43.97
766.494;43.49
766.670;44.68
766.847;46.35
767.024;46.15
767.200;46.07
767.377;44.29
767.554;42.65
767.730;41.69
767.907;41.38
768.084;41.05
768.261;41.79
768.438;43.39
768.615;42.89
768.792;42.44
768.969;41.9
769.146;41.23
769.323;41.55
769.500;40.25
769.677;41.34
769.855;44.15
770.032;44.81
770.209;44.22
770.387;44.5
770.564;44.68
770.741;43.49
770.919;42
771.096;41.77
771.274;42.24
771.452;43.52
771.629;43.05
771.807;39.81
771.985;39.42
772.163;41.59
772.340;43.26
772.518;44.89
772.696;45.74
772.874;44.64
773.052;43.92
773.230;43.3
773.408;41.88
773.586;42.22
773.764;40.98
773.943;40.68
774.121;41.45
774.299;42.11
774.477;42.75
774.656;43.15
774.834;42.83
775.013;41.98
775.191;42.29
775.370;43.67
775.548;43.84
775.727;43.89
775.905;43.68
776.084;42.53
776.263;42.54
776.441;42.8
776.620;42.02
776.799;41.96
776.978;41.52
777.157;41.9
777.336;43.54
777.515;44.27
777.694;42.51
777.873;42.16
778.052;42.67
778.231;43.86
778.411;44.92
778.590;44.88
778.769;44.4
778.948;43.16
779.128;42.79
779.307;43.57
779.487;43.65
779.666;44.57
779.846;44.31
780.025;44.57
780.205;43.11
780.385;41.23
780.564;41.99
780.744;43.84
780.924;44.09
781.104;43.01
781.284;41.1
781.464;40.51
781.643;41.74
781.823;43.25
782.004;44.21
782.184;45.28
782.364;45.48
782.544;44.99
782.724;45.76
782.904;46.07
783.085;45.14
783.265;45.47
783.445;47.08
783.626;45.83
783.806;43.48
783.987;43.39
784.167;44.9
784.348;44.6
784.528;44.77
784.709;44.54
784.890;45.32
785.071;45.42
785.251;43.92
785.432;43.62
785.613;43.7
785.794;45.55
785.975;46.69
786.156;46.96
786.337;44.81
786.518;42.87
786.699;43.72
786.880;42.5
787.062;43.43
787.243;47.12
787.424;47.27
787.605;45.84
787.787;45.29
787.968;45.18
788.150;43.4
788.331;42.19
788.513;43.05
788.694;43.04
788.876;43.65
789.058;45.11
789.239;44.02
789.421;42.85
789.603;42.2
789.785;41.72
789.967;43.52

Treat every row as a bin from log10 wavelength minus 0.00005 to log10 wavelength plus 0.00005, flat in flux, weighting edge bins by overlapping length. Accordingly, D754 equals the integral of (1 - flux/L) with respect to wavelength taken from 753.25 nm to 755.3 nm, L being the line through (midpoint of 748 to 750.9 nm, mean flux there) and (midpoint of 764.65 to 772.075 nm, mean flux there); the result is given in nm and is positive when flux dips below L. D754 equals 0.06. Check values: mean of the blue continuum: 46.5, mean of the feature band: 44.4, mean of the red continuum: 43.1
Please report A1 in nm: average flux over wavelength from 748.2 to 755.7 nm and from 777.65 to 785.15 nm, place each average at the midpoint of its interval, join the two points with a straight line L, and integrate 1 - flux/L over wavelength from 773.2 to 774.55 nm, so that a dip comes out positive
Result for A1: 0.07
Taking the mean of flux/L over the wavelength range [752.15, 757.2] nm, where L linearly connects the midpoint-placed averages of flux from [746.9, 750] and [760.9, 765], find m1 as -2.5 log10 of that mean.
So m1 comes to 0.01 mag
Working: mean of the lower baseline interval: 45.1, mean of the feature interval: 44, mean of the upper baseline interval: 43.8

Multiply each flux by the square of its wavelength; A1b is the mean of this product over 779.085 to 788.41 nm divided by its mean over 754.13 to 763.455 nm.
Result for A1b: 1.08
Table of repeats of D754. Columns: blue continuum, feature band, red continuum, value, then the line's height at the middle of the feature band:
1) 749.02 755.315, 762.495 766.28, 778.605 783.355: 0.069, 44.5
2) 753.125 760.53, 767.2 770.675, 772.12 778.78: 0.045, 43.3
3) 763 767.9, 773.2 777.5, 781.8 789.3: 0.176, 44.3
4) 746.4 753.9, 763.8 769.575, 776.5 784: 0.121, 44.1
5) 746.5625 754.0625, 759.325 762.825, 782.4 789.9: 0.087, 44.6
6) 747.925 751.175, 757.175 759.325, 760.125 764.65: 0.025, 44.6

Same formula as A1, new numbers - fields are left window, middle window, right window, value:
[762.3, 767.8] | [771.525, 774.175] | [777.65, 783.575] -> 0.08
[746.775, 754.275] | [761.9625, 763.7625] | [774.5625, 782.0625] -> 0.00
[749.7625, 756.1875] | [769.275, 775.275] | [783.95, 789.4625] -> 0.26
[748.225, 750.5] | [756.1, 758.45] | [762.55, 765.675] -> 0.05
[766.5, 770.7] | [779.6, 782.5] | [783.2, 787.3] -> 0.07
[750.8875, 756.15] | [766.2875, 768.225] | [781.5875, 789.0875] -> 0.02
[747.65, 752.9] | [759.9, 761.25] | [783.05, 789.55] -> 0.03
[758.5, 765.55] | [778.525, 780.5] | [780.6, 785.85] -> 0.02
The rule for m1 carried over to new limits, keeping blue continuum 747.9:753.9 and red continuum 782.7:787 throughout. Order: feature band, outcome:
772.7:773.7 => 0.04 mag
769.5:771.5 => 0.04 mag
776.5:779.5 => 0.04 mag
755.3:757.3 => 0.02 mag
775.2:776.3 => 0.04 mag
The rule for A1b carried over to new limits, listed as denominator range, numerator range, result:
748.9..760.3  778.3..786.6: 1.07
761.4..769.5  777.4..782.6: 1.04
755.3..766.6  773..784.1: 1.04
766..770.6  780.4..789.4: 1.07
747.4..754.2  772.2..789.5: 1.06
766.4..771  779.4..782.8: 1.04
